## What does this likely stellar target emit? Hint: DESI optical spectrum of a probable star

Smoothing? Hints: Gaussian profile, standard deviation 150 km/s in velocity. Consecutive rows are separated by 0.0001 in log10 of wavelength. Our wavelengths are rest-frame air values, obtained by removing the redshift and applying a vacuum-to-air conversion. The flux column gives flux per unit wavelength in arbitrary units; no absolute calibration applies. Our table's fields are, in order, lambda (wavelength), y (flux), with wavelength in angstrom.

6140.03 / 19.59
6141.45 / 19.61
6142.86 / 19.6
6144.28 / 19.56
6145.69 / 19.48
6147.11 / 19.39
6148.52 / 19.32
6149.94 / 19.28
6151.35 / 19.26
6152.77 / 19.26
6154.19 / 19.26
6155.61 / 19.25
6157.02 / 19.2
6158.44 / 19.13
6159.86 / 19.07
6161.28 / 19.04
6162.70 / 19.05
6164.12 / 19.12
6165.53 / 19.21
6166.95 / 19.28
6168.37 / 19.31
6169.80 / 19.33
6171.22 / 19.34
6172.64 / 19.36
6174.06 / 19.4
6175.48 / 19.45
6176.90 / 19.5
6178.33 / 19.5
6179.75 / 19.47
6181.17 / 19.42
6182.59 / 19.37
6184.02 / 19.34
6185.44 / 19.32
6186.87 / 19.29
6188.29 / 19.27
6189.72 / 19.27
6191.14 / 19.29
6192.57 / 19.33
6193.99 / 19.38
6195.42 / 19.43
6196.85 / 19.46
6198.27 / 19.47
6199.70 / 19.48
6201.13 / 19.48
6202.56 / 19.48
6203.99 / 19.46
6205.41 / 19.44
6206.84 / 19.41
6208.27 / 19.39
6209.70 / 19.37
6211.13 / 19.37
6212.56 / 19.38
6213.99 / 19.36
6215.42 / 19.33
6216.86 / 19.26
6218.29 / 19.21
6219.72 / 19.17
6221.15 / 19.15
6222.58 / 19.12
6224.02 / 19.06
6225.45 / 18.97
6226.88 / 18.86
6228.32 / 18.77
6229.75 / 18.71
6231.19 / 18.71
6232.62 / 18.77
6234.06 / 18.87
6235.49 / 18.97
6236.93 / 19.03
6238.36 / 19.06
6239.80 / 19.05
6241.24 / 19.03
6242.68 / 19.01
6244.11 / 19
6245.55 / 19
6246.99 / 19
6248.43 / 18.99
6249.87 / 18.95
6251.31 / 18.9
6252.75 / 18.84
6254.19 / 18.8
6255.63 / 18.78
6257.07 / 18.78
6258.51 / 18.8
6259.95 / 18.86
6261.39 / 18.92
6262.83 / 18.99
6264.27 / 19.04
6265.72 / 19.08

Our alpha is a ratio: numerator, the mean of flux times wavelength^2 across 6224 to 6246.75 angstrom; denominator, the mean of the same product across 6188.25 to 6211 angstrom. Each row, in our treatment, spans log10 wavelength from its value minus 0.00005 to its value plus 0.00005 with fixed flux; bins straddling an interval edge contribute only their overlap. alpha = 1.0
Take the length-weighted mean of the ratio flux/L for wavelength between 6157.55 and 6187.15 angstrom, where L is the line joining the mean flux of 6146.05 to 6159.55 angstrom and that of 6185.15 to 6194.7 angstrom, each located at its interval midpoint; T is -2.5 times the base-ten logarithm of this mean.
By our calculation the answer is 0.00 mag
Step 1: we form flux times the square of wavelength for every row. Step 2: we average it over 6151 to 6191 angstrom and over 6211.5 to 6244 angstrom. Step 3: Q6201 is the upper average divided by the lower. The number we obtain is 1.0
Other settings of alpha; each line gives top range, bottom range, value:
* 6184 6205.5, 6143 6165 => 1.02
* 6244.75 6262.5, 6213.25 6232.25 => 1.00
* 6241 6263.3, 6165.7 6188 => 1.00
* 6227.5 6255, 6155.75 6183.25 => 1.00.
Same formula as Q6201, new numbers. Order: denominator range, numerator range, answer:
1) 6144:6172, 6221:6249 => 1.01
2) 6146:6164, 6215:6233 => 1.01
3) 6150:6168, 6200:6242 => 1.02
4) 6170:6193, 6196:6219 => 1.01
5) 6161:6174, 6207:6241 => 1.01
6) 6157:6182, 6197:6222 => 1.02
